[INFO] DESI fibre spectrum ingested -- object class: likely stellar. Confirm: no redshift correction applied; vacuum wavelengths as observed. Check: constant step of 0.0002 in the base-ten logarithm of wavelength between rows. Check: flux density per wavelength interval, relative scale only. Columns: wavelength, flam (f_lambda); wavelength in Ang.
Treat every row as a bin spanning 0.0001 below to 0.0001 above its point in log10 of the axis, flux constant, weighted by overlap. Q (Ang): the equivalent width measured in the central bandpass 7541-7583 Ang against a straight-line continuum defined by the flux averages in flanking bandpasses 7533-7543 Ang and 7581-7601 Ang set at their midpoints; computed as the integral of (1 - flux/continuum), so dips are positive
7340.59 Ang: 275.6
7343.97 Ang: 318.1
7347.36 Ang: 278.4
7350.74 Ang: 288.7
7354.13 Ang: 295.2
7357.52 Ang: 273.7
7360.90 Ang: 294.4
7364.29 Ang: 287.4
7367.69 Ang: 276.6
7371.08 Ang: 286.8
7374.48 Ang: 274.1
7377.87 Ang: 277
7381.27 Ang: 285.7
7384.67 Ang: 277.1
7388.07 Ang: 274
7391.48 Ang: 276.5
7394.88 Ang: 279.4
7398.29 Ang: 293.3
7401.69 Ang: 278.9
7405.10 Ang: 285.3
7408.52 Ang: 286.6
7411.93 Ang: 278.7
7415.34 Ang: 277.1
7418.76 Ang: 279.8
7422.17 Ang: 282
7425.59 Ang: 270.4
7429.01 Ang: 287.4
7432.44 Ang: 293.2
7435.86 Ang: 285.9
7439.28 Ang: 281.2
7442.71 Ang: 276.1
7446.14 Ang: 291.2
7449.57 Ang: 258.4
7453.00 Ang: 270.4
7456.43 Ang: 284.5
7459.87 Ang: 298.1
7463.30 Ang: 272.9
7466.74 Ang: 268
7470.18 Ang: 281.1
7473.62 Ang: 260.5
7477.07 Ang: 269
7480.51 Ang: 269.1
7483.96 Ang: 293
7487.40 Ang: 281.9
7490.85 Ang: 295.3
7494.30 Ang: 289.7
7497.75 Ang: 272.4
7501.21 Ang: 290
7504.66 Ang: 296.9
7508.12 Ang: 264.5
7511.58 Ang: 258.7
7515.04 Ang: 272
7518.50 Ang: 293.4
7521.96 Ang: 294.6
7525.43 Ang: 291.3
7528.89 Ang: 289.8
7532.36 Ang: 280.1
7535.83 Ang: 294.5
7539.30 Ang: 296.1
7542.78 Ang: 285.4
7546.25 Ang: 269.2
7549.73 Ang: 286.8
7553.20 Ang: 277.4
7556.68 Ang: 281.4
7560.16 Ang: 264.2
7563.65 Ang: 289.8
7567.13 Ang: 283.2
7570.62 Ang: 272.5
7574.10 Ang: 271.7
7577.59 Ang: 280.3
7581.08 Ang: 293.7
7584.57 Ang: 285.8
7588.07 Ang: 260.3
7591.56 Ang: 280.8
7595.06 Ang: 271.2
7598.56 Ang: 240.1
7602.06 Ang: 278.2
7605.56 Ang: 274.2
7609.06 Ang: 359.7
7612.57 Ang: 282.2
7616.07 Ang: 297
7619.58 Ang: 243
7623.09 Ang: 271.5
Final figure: 0.32 Ang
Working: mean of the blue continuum 292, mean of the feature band 280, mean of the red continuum 270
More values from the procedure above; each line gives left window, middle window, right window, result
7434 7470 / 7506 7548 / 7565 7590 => -0.6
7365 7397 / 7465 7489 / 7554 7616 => 0.5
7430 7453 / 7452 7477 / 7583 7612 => 0.4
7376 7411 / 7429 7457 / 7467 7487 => -0.3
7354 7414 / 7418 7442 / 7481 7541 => 0.0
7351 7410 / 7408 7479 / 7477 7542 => 1.2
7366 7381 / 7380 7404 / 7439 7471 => -0.1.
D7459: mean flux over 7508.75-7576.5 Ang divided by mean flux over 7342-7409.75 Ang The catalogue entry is 1.0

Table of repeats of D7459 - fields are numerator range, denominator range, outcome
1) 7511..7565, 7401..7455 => 1.01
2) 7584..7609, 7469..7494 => 0.99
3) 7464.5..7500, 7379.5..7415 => 0.99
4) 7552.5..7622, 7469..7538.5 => 0.99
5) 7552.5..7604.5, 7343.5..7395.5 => 0.97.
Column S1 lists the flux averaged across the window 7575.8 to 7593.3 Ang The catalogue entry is 280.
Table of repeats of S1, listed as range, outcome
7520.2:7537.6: 290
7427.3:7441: 287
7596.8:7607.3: 264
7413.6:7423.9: 280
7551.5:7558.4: 279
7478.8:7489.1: 281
